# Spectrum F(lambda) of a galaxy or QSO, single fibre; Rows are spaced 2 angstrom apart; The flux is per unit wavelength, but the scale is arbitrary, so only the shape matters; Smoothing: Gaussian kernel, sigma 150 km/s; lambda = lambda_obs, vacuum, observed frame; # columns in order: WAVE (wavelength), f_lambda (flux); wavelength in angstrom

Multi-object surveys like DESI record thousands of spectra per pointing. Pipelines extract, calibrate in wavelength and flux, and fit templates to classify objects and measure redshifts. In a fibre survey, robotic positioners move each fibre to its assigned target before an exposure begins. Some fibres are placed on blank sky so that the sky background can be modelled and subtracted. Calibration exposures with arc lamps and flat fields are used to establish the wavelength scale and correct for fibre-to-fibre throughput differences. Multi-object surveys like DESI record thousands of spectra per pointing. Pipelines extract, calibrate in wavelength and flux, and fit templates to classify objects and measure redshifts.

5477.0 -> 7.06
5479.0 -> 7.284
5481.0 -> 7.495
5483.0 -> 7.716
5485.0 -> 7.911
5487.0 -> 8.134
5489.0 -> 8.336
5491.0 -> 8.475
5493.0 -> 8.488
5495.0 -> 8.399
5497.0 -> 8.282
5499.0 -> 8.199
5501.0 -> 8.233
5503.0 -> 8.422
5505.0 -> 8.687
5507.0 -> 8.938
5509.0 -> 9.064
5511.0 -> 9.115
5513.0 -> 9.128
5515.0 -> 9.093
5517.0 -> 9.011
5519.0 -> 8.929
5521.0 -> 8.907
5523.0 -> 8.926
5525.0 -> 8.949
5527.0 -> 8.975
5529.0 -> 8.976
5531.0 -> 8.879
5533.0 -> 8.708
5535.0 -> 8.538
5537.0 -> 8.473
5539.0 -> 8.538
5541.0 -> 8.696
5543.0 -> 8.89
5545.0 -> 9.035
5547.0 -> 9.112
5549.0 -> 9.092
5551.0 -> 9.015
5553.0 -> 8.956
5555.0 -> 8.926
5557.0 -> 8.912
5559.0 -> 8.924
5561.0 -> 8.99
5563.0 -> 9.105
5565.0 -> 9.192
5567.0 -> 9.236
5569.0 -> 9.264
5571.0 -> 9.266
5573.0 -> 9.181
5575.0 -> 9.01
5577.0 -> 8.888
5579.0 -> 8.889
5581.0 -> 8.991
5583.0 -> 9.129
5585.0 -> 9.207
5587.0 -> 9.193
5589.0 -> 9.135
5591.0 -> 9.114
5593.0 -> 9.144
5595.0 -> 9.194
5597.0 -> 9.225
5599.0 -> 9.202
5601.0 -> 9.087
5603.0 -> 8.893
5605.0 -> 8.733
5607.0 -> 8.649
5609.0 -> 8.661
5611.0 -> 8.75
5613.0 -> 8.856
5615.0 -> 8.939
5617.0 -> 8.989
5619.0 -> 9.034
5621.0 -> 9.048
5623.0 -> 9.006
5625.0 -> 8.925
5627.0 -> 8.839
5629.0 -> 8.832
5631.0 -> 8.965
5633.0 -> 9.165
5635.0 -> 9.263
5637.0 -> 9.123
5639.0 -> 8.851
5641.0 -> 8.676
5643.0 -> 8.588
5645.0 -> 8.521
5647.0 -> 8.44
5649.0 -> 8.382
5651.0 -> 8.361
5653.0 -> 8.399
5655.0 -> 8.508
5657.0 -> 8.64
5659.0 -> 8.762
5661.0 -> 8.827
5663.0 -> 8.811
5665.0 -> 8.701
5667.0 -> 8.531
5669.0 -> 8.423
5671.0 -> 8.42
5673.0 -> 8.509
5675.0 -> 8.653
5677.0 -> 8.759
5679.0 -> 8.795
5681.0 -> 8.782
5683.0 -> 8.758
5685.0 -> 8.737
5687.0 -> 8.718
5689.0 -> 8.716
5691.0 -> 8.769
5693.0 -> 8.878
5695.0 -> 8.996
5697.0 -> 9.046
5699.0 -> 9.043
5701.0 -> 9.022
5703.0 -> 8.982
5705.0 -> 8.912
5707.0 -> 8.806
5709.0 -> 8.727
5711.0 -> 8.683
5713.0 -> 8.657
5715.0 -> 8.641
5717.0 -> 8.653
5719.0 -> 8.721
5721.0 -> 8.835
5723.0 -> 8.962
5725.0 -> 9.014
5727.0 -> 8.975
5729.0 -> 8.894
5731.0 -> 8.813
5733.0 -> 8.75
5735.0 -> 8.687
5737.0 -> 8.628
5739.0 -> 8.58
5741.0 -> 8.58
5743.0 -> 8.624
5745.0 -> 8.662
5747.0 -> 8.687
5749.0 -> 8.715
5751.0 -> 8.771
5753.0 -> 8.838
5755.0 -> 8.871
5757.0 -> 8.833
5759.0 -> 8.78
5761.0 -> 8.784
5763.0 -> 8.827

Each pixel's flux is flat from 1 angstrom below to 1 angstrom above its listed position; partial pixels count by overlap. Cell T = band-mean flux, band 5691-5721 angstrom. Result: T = 8.84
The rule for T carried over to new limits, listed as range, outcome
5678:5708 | 8.86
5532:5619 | 8.98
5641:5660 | 8.52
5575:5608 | 9.04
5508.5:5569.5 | 8.95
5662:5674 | 8.57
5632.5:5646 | 8.87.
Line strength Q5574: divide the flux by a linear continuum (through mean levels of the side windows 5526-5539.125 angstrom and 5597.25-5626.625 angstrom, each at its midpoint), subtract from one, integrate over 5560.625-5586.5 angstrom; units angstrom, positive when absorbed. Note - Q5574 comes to -0.8 angstrom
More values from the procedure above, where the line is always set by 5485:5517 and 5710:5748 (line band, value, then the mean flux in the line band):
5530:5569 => -1.3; 8.92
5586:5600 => -0.8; 9.17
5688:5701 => -0.3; 8.92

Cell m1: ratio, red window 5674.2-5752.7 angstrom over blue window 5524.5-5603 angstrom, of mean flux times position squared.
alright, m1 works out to 1.03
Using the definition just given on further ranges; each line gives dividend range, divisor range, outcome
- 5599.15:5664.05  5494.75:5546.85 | 1.04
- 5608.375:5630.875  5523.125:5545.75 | 1.04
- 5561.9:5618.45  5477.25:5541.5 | 1.09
